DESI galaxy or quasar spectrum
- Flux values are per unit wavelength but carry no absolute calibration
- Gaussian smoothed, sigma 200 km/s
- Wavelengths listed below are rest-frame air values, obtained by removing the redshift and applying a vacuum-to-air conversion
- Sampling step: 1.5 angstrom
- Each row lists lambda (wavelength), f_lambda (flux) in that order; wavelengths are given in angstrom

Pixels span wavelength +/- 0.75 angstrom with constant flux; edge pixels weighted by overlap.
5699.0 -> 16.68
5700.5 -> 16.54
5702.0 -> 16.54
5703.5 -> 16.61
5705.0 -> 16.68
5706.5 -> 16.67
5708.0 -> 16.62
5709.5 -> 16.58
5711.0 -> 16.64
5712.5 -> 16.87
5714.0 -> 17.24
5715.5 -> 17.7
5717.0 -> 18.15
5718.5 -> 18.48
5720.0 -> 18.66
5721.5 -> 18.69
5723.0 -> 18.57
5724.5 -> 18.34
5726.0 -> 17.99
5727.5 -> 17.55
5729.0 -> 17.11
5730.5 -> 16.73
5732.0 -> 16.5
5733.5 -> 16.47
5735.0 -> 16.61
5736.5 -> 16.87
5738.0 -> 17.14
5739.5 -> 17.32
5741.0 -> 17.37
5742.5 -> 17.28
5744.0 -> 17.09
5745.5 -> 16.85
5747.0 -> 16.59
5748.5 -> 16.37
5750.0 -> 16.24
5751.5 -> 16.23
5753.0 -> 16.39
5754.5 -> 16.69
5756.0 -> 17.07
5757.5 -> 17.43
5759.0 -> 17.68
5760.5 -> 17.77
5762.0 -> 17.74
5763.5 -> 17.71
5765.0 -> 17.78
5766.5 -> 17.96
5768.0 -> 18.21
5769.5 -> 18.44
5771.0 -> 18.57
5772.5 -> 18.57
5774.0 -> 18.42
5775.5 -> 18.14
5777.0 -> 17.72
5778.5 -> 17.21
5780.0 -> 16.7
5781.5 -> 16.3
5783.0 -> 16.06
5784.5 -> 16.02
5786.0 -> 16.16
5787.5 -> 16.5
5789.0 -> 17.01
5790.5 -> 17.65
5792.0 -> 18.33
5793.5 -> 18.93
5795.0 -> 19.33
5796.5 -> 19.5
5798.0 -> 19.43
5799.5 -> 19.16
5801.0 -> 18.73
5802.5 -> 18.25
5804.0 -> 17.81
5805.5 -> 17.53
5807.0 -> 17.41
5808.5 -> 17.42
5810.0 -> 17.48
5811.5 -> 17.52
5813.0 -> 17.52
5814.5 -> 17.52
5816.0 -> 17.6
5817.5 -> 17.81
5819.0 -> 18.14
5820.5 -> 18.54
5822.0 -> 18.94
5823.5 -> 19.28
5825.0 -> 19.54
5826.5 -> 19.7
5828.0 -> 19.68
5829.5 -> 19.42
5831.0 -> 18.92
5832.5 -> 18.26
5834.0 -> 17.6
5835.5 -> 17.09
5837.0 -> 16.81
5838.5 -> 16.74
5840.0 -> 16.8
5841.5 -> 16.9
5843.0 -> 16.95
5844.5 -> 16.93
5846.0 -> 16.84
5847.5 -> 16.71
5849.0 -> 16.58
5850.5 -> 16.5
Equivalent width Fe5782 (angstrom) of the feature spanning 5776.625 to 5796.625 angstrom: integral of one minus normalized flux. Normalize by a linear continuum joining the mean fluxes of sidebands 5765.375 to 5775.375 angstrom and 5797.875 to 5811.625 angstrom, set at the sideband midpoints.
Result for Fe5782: 0.96 angstrom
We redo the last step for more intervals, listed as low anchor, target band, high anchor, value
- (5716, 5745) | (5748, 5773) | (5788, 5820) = 0.4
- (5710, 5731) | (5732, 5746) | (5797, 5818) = 0.7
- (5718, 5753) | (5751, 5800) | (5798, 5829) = 0.4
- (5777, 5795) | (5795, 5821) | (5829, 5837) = -0.8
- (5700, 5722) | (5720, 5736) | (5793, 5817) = -0.1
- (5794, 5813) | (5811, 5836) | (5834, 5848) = -1.3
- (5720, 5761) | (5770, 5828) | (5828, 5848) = -2.1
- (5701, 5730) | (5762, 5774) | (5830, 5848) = -0.6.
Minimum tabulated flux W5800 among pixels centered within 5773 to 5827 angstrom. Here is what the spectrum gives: 16.02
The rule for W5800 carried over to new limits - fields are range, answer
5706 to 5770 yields 16.23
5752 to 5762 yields 16.39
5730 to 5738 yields 16.47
